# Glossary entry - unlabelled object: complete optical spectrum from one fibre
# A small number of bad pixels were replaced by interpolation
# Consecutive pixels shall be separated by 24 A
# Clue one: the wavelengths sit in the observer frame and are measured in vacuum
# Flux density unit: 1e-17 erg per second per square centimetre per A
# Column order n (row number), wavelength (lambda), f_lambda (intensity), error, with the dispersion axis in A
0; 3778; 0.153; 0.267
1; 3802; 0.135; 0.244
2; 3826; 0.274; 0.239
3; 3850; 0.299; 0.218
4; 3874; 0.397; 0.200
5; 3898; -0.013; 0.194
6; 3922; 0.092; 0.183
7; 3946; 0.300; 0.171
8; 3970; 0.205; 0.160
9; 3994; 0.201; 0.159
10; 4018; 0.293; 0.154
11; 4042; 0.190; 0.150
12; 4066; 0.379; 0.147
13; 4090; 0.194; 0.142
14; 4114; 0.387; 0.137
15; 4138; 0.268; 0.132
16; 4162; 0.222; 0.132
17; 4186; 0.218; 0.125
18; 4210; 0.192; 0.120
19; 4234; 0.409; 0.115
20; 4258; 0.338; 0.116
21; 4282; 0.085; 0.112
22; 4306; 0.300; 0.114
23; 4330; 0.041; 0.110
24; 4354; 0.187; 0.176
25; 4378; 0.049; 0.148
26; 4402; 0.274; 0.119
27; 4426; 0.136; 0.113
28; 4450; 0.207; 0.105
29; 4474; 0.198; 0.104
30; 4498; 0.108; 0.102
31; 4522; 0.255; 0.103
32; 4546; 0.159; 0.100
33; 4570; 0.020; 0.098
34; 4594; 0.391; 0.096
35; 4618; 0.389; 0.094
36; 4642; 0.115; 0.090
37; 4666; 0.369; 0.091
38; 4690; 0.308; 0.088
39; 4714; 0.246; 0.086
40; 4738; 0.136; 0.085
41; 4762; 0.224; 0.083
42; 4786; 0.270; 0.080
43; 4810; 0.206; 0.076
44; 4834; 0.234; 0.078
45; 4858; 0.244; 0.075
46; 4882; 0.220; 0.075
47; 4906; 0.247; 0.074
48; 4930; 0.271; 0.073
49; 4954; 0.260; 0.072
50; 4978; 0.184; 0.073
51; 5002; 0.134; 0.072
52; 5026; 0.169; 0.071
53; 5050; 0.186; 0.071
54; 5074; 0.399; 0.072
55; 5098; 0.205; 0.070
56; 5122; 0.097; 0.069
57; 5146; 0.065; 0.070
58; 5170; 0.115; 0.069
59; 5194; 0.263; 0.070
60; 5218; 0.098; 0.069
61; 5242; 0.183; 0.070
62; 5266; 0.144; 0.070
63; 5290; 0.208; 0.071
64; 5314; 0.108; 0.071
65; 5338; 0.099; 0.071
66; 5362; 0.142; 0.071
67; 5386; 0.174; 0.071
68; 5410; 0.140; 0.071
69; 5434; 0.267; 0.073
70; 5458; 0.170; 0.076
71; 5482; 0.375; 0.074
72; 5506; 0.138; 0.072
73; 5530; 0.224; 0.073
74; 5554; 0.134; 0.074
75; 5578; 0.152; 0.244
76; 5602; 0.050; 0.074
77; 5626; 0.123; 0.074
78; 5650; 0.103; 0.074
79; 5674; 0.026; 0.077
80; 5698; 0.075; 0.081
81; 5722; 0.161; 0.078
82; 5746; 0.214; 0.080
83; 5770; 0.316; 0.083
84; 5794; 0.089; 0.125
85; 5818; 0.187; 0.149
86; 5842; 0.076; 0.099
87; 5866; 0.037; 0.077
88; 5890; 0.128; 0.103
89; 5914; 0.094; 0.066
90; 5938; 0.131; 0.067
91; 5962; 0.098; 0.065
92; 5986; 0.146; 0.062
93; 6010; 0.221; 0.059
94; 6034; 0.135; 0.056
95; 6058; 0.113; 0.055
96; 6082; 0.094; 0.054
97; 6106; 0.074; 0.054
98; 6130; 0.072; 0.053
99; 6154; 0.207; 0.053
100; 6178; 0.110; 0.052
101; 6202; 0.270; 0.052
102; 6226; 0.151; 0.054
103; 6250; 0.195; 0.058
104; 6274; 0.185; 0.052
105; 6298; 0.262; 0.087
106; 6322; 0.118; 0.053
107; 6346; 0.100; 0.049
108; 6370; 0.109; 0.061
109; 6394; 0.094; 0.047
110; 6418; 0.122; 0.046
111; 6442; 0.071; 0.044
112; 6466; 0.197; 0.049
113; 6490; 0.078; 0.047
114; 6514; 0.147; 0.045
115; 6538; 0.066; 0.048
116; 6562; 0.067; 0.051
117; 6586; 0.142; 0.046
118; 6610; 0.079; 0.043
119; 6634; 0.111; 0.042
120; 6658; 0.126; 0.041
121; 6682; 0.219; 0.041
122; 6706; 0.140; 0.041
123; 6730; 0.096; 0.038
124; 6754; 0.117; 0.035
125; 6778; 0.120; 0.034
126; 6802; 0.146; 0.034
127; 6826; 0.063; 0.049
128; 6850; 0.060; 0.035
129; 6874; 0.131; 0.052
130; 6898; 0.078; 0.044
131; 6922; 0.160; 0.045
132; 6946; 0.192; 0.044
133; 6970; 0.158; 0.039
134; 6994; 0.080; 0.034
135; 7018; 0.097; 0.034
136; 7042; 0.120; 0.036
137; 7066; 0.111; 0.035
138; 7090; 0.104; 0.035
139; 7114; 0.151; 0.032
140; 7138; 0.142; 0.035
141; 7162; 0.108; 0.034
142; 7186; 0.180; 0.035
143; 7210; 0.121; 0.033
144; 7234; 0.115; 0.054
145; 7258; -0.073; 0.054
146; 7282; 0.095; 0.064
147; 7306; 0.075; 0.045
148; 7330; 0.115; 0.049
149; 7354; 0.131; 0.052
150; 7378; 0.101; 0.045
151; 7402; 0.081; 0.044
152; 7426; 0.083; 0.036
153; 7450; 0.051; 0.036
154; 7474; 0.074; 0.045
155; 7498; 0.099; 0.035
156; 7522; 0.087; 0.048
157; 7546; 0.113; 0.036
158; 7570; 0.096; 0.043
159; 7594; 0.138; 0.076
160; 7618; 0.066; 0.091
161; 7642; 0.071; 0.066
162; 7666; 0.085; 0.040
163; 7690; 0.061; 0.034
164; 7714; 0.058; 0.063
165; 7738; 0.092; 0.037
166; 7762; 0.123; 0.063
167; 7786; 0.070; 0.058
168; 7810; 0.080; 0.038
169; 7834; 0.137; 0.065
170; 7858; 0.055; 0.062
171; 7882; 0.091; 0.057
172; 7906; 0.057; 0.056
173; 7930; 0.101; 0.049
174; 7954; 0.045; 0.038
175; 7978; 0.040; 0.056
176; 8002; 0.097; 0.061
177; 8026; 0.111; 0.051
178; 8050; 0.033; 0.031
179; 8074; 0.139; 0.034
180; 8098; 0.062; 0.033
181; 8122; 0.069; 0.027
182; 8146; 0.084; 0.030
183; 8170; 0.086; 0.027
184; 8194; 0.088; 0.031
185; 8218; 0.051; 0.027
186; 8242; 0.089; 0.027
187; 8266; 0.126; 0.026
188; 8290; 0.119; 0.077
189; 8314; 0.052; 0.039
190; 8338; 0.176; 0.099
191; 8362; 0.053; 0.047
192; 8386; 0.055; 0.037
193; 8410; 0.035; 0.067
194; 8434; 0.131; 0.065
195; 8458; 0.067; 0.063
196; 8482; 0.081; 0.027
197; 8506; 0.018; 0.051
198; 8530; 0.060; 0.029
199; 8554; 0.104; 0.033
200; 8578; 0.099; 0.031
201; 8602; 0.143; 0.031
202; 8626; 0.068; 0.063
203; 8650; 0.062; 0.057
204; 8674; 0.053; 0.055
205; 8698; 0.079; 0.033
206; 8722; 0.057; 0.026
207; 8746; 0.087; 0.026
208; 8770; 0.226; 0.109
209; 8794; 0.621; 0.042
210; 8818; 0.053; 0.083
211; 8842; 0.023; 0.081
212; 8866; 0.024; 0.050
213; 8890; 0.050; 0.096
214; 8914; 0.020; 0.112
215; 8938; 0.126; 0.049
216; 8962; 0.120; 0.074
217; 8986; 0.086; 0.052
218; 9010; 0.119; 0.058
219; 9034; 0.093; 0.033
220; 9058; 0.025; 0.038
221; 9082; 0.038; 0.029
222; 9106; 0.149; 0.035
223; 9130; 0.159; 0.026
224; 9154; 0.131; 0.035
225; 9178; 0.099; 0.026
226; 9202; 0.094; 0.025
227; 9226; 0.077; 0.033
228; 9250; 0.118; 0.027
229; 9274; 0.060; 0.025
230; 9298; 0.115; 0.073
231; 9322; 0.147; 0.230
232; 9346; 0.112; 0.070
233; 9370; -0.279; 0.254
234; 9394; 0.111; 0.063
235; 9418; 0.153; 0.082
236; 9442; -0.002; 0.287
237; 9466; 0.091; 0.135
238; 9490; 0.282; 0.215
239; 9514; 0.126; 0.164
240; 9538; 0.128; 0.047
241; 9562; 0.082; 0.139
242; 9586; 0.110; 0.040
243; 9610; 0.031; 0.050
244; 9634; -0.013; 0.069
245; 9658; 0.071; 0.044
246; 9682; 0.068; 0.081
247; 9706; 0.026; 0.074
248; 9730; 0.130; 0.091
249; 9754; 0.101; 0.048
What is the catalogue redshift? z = 1.356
